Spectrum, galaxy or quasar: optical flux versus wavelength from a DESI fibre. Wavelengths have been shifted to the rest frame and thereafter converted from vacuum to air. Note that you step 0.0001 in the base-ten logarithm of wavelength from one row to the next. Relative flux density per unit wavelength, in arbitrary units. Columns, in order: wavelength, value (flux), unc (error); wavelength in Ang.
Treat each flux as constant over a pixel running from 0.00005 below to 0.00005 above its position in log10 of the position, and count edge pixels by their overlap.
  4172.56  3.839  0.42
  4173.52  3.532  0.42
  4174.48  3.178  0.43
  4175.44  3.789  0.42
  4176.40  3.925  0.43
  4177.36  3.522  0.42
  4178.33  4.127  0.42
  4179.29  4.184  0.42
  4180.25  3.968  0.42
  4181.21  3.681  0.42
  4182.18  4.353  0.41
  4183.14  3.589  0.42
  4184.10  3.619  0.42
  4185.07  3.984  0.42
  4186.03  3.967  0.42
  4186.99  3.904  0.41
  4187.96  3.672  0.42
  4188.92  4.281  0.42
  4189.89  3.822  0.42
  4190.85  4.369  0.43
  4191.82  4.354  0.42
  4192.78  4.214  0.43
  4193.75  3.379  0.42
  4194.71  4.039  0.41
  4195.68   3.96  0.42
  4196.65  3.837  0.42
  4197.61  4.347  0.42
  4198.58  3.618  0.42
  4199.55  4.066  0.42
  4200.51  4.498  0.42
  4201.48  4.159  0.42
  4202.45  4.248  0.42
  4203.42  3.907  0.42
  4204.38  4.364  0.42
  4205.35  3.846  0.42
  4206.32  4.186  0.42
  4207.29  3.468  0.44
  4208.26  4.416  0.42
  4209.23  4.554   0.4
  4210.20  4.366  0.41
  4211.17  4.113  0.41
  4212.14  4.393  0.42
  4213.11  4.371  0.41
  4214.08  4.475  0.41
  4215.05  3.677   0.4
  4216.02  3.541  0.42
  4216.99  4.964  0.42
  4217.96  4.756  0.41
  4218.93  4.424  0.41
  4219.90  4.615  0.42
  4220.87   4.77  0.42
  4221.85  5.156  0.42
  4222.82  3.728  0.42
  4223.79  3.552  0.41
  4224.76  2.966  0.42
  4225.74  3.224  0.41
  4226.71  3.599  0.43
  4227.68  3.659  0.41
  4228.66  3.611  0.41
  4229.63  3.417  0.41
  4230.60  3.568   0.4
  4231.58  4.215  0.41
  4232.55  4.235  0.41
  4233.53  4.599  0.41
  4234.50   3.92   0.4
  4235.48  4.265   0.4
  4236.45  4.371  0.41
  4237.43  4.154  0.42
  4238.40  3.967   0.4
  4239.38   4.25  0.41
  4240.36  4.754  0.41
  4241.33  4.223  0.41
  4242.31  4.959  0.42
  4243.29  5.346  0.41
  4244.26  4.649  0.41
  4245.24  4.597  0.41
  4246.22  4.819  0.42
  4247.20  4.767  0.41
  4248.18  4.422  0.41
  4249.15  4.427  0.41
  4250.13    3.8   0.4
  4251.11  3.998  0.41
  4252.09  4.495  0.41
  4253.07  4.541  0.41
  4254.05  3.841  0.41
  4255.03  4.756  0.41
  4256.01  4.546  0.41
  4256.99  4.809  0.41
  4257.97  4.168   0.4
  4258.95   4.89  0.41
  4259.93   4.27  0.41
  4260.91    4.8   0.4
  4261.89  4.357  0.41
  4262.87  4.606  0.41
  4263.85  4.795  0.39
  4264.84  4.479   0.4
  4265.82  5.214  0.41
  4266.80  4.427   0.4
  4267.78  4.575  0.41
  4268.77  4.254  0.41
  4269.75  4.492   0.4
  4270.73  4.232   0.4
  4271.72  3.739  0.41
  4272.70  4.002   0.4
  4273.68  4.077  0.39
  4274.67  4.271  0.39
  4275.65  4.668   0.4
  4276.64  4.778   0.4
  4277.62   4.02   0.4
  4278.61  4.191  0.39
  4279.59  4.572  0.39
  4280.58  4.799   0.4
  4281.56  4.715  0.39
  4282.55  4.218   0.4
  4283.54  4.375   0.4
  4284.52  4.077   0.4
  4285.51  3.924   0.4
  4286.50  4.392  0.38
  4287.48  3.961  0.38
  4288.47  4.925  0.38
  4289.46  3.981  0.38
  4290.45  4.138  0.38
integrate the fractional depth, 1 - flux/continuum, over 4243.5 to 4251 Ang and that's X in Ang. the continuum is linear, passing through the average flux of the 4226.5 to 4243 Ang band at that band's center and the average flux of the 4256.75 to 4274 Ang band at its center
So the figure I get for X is -0.4 Ang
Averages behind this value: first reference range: 4.13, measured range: 4.51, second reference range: 4.45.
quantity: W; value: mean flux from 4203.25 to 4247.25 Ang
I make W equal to 4.21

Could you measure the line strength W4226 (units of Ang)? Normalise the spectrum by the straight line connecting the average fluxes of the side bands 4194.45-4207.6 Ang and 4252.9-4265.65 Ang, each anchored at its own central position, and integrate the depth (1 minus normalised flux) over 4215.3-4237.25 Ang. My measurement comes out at 1.1 Ang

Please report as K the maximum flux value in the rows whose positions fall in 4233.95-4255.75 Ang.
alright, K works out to 5.346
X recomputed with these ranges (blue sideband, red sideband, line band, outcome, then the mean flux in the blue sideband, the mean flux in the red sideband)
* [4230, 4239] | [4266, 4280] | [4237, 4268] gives -2.2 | 4.14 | 4.33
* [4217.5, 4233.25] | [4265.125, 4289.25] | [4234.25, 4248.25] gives -1.4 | 3.97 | 4.37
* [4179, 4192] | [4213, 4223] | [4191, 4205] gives 0.2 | 3.97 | 4.43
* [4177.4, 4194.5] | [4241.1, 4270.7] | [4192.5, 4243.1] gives 1.2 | 3.96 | 4.54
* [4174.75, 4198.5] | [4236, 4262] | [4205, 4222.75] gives -0.6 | 3.94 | 4.48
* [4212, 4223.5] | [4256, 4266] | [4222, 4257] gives 2.4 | 4.39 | 4.62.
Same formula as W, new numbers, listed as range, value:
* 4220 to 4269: 4.32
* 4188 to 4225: 4.16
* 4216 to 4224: 4.47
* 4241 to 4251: 4.58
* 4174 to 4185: 3.82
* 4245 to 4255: 4.38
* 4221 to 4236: 3.87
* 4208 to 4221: 4.38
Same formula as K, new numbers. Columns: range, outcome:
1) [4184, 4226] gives 5.156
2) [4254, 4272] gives 5.214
